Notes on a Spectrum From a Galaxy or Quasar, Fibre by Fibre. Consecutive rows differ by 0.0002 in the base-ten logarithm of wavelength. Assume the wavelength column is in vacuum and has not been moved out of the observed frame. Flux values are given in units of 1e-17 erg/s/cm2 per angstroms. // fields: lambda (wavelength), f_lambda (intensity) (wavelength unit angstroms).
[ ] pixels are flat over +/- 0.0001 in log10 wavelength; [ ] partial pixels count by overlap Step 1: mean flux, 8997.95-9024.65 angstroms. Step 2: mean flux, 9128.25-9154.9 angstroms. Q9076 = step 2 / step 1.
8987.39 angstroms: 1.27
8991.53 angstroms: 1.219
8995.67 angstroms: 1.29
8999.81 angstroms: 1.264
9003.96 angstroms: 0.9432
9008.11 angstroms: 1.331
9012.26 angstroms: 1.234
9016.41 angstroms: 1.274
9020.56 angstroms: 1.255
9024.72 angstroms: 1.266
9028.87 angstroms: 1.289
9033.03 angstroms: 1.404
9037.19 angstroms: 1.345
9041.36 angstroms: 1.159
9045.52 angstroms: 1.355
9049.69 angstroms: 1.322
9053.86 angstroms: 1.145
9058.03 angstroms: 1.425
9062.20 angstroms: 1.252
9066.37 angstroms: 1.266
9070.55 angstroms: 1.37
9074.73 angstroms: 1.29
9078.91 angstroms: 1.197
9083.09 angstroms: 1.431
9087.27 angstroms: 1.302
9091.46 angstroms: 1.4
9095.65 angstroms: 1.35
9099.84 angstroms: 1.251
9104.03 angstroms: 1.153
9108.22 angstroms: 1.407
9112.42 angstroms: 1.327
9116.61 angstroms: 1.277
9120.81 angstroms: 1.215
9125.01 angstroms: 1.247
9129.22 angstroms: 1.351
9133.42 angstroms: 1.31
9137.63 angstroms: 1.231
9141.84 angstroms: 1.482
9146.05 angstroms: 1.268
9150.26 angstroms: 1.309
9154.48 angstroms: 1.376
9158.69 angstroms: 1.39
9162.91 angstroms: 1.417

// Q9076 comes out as 1.09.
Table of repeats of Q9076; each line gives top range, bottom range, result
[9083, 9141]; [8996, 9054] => 1.03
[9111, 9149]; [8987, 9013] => 1.07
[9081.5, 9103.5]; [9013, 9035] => 1.03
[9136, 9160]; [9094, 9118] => 1.04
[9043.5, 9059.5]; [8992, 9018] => 1.07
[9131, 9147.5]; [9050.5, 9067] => 1.04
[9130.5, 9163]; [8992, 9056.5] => 1.07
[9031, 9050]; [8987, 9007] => 1.10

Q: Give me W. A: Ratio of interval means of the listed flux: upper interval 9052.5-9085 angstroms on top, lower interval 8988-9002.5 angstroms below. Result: 1.04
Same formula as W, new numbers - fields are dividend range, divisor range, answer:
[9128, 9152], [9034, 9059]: 1.03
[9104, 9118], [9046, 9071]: 1.01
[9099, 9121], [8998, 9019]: 1.06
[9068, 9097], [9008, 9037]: 1.03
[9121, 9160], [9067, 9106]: 1.01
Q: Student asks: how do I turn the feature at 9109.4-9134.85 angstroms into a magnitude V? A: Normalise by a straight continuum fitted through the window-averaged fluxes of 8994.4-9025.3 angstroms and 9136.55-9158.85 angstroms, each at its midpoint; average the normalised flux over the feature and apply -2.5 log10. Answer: 0.03 mag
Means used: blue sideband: 1.23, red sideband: 1.34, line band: 1.29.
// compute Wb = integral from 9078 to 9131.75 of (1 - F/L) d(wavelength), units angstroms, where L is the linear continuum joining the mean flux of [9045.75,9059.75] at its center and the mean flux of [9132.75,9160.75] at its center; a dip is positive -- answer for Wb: 0.8 angstroms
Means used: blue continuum 1.3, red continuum 1.34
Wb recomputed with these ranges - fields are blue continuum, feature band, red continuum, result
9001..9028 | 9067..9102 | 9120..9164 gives -1.12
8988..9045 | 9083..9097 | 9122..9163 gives -0.68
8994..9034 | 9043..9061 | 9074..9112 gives -0.36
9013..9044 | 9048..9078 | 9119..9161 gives 0.08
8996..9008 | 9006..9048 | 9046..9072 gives -2.29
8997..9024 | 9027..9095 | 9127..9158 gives -2.47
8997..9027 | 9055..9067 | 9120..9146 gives -0.46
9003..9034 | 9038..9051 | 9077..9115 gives -0.08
